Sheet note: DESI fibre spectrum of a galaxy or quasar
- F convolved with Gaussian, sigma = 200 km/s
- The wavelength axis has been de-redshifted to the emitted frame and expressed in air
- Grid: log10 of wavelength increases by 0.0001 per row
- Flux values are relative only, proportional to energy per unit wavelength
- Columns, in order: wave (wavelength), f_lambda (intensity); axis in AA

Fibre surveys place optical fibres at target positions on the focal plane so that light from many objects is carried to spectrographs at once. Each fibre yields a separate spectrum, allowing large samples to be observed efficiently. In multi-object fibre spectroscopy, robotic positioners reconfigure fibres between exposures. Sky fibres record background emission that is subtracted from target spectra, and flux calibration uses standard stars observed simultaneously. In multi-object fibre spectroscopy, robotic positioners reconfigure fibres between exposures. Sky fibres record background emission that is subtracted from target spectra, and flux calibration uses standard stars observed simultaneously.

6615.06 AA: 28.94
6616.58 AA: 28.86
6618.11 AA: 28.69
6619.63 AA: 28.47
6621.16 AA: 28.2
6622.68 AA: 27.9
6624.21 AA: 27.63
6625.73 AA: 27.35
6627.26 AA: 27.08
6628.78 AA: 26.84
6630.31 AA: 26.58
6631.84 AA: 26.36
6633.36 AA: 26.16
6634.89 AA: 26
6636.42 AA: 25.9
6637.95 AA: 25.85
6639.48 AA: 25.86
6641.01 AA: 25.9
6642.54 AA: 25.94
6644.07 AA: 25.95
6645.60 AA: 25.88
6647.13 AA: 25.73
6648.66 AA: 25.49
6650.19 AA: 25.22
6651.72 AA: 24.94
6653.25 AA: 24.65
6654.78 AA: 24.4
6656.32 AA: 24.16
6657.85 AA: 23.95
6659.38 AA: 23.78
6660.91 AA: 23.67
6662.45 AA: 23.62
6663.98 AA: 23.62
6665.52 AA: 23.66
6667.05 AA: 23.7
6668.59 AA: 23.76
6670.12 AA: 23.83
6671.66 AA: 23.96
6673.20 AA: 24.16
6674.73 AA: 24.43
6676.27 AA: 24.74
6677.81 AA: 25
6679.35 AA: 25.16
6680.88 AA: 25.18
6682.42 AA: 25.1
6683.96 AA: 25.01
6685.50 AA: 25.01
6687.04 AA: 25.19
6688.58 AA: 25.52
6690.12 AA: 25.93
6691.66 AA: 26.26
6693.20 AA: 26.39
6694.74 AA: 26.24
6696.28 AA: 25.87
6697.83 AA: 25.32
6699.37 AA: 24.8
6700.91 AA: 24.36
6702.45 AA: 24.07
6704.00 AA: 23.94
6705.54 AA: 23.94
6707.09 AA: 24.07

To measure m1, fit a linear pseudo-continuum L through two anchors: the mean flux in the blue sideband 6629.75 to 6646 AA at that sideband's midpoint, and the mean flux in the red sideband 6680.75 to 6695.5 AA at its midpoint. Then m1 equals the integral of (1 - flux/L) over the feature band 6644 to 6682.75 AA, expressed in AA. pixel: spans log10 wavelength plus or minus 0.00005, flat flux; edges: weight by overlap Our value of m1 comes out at 1.97 AA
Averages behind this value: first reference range 26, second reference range 25.6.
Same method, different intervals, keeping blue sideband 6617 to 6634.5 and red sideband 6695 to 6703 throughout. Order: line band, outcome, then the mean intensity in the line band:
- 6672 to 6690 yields 0.43 AA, 25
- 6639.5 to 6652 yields 0.50 AA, 25.7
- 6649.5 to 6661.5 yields 0.94 AA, 24.4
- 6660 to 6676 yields 1.31 AA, 23.9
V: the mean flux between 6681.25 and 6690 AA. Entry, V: 25.2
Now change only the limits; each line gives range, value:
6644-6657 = 25.1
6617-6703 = 25.5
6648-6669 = 24.2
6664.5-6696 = 24.9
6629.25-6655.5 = 25.7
